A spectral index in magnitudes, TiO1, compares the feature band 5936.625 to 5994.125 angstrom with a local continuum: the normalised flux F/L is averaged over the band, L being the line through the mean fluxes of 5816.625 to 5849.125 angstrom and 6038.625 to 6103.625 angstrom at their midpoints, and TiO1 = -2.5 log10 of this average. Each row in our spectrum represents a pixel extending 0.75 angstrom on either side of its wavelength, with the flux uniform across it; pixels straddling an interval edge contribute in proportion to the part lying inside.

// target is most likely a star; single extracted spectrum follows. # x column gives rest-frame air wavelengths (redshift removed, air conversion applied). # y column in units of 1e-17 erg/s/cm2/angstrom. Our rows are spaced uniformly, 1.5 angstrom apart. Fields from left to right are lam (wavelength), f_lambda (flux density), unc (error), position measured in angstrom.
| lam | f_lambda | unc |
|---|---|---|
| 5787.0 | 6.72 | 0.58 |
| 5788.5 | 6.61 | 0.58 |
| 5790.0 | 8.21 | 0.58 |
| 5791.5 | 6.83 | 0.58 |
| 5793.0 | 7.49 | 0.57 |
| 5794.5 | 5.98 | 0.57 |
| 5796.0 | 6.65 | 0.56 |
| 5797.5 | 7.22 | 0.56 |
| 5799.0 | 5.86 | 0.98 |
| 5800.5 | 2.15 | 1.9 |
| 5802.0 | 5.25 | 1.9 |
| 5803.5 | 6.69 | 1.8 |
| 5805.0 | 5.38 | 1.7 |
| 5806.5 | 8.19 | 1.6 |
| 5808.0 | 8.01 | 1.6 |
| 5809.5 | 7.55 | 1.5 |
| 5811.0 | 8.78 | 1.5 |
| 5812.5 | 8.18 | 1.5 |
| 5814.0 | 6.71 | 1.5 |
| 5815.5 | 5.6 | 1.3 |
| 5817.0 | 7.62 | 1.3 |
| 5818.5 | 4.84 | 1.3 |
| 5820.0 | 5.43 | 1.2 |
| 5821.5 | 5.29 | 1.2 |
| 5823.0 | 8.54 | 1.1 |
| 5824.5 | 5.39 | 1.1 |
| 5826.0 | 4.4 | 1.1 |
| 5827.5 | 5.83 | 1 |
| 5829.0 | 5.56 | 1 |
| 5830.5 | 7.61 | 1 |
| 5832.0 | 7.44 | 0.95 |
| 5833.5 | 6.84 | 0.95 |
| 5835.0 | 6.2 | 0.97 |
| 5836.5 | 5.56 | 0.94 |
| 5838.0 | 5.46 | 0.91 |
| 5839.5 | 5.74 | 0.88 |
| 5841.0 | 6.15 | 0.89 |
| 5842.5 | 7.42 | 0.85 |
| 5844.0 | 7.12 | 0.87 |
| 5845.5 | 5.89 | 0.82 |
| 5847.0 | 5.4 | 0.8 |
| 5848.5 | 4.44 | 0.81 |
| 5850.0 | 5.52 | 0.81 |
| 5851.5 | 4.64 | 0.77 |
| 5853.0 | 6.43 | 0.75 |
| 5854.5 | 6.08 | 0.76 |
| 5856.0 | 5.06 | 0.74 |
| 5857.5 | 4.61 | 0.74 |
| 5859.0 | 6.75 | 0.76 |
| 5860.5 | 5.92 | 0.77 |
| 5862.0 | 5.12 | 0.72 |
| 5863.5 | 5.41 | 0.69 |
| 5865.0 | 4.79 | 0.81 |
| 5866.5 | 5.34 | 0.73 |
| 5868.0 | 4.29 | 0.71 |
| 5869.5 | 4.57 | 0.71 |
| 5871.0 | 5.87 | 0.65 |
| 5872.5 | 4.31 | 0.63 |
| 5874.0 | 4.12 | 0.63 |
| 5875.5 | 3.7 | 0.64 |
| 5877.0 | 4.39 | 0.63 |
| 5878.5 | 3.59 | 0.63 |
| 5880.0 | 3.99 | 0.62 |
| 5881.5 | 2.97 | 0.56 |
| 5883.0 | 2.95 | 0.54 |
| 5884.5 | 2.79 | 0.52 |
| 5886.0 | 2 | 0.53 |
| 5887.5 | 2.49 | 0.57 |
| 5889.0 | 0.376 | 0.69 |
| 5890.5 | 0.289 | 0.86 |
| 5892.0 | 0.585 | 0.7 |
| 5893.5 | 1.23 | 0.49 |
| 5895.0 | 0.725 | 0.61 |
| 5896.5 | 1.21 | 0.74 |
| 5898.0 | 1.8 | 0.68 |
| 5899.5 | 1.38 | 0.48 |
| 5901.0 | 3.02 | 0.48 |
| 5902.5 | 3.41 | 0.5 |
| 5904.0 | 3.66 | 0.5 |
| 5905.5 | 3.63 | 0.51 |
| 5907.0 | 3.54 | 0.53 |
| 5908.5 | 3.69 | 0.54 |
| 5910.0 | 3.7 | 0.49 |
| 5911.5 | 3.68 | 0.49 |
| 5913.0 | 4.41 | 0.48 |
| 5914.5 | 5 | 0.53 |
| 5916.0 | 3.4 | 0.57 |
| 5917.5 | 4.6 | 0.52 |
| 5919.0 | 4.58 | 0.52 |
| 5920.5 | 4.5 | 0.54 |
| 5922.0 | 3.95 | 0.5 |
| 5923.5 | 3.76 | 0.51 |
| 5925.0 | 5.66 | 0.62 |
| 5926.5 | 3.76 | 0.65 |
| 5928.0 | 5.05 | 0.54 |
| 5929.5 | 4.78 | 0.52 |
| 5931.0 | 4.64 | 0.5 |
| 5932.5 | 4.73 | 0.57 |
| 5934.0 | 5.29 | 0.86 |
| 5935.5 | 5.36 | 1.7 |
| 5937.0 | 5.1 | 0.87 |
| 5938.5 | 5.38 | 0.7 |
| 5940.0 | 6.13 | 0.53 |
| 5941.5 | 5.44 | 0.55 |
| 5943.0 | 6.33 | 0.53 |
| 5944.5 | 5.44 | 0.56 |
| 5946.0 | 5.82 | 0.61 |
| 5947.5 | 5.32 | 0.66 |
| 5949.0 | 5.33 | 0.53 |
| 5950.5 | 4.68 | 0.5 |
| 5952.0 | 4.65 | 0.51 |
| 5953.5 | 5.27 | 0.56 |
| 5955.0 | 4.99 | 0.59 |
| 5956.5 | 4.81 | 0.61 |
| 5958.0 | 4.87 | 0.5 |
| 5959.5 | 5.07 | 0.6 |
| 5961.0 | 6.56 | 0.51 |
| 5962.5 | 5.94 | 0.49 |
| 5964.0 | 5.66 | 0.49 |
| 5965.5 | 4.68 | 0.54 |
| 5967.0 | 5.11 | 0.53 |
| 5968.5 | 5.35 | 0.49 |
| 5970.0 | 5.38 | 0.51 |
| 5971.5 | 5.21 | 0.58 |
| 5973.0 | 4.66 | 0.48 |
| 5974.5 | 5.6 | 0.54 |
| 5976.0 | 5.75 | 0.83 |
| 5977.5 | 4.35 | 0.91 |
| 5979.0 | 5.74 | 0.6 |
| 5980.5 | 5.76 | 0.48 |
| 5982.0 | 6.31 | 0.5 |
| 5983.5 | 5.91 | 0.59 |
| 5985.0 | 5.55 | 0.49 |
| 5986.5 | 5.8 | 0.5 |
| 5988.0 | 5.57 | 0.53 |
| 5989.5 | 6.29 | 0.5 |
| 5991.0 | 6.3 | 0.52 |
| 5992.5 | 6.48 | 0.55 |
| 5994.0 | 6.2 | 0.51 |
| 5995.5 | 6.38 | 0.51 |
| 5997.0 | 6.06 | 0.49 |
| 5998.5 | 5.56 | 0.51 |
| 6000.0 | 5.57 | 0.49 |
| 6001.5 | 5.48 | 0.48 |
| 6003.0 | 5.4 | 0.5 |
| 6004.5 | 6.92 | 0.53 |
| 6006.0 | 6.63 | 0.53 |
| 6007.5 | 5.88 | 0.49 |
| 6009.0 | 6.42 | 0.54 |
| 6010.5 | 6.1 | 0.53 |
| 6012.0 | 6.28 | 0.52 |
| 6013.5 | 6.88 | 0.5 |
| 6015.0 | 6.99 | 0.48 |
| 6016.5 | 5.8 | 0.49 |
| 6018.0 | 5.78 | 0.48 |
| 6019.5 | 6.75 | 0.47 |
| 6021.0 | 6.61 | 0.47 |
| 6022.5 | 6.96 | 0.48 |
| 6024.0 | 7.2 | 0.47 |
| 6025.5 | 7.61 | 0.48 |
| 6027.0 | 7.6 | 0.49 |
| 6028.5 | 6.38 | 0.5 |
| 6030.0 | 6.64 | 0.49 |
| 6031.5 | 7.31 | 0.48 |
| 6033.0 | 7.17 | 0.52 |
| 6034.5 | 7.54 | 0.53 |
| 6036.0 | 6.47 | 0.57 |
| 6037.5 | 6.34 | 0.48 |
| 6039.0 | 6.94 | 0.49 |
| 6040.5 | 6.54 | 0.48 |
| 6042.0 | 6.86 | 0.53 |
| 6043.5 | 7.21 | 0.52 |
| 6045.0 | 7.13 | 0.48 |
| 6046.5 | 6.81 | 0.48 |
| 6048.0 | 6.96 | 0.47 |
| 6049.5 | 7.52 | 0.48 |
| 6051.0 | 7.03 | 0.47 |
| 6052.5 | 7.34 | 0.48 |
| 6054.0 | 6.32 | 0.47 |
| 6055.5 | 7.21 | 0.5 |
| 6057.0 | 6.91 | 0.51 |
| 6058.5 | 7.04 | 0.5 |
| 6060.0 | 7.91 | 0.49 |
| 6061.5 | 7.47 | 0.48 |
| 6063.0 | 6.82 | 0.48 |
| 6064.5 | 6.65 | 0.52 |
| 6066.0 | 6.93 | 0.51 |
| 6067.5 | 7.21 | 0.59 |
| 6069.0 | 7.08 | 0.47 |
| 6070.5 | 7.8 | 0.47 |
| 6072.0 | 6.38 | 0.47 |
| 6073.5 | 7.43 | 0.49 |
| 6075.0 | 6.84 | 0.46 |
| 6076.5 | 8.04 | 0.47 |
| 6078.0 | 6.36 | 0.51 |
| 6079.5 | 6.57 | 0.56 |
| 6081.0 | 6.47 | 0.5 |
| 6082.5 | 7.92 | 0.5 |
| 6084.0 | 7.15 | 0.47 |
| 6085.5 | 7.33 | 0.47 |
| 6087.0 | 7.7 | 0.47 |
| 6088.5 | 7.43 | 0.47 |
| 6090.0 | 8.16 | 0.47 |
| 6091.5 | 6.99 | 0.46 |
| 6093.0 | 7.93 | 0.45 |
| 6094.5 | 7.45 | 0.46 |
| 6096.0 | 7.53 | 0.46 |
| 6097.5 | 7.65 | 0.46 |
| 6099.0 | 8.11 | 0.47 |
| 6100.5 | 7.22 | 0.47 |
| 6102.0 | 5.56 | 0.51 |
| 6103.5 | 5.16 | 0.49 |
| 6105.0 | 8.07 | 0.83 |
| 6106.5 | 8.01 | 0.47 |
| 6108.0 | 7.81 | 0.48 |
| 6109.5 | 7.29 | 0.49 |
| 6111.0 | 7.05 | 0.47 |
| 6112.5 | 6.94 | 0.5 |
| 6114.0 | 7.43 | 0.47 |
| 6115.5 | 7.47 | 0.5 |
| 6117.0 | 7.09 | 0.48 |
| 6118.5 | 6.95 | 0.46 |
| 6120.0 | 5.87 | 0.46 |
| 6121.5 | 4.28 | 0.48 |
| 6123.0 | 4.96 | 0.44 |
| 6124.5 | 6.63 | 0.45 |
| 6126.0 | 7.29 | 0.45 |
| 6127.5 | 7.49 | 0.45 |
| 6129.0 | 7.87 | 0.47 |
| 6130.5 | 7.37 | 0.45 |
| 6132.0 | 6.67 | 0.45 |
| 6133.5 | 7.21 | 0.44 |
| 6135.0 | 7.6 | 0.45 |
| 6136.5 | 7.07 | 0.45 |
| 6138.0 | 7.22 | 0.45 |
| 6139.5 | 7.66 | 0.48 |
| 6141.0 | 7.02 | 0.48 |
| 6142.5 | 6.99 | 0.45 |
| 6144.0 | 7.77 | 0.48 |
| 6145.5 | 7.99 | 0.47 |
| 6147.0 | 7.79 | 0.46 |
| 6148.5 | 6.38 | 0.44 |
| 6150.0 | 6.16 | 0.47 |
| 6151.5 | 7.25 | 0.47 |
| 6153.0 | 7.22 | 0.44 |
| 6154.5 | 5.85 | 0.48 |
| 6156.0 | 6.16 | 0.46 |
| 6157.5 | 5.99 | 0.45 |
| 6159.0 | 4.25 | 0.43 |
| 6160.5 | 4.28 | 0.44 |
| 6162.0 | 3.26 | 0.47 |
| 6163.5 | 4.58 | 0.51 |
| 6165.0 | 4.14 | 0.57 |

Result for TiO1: 0.209 mag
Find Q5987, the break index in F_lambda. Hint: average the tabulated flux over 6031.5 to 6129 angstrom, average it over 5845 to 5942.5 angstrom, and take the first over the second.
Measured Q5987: 1.73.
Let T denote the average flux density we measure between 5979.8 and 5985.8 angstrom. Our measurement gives 5.88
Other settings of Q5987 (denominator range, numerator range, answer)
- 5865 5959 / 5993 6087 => 1.71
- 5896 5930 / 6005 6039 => 1.78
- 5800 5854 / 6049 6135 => 1.14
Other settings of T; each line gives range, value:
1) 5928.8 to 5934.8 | 4.86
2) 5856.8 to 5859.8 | 5.7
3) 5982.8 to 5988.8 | 5.71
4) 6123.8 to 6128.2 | 7.14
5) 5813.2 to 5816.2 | 6.2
